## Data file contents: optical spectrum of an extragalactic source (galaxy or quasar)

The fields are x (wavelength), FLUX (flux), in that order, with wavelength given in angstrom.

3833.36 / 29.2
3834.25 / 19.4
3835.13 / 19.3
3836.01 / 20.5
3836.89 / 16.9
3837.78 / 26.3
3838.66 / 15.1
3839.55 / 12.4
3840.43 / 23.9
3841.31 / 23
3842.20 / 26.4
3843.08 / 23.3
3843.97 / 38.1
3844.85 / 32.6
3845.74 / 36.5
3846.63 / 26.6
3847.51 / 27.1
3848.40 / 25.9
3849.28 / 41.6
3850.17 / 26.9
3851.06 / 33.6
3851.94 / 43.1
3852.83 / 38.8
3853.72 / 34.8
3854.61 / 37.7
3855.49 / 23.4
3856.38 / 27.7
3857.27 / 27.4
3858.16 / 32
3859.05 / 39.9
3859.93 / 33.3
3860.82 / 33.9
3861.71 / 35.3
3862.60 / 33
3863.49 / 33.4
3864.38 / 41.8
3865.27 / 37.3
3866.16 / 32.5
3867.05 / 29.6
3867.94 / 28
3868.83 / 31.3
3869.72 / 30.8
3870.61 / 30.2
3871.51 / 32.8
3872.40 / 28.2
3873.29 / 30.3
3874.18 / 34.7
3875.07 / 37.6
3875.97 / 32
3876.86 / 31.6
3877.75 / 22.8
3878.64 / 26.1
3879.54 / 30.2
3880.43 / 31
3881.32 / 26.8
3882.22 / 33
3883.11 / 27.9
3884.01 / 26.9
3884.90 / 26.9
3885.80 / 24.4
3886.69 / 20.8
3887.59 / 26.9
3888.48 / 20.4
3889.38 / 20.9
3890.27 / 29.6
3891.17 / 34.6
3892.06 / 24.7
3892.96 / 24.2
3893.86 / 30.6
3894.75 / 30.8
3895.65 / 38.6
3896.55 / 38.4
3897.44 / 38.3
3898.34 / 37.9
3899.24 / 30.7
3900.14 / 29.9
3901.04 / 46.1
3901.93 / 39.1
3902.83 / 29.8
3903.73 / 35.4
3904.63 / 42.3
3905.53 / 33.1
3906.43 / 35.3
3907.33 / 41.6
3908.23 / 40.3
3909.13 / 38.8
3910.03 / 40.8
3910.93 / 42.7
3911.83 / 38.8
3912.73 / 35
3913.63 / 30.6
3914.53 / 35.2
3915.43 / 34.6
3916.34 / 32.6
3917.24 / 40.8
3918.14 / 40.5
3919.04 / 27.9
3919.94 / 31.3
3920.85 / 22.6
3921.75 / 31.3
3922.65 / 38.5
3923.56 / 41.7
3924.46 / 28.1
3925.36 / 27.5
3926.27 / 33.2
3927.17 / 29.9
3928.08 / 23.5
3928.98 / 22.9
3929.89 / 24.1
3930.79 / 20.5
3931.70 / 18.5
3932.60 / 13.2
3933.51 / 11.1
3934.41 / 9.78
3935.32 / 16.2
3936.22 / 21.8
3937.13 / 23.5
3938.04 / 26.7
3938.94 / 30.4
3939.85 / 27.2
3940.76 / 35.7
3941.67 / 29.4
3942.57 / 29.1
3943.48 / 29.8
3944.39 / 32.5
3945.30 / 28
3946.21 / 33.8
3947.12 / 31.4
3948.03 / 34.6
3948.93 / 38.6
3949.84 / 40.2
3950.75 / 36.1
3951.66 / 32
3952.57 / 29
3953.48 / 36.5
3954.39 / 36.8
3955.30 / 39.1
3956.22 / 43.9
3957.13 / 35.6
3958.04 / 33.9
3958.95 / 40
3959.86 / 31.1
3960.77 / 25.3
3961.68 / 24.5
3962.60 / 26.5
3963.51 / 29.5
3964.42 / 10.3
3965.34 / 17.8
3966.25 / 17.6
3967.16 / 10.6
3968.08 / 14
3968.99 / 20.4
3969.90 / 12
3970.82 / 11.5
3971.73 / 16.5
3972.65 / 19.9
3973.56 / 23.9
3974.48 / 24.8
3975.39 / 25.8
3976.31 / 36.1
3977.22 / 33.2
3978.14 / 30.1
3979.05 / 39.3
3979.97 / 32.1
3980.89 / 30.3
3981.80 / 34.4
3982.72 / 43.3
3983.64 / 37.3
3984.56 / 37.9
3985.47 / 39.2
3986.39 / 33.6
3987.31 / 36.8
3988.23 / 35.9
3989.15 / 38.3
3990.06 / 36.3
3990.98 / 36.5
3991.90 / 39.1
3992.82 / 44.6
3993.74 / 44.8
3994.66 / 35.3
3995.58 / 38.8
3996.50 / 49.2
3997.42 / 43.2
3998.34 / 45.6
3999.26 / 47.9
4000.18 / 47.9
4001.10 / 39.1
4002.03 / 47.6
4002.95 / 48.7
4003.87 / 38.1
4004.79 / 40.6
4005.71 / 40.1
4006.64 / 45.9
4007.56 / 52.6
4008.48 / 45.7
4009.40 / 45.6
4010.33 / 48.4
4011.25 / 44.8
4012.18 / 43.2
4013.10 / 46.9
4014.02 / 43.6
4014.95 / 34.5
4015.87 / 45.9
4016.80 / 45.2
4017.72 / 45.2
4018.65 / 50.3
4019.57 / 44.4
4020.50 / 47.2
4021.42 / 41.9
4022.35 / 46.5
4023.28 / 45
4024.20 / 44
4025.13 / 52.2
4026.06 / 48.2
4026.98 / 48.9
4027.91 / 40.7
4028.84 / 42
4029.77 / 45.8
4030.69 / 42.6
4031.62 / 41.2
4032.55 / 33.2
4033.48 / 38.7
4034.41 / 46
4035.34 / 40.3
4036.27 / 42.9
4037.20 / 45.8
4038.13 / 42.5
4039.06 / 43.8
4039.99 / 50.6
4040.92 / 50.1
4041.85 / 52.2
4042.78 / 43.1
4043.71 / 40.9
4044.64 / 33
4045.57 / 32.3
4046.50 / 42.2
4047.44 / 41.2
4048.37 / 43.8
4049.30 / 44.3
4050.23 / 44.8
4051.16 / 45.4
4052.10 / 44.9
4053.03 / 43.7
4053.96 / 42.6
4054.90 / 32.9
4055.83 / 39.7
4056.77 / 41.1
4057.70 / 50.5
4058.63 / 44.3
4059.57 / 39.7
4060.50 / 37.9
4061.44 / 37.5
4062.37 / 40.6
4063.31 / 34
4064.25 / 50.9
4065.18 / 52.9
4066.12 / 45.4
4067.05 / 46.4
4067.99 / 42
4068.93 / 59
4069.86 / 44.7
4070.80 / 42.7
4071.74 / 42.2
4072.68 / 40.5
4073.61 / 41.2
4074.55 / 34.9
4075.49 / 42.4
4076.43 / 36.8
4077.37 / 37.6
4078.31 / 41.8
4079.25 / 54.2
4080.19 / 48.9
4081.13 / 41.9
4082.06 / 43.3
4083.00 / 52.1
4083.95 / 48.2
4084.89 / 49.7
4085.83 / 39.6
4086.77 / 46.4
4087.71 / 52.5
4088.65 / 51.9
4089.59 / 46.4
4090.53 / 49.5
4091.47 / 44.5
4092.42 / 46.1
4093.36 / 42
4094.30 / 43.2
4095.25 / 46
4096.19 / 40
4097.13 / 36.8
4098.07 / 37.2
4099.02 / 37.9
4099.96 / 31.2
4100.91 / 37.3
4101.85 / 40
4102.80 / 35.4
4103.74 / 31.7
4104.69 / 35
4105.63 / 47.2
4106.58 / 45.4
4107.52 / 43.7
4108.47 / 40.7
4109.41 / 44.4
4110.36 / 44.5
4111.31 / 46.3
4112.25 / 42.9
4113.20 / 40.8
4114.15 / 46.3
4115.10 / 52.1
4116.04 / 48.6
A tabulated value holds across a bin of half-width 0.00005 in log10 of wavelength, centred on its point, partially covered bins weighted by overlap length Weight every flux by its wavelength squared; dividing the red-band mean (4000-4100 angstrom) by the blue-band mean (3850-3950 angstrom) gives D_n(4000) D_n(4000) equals 1.5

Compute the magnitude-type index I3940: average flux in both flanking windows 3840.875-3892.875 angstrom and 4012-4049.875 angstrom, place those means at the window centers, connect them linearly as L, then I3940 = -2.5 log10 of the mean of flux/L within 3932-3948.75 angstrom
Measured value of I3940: 0.37 mag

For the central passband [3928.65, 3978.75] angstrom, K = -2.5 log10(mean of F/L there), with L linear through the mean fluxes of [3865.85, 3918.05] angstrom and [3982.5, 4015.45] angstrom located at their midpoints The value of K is 0.39 mag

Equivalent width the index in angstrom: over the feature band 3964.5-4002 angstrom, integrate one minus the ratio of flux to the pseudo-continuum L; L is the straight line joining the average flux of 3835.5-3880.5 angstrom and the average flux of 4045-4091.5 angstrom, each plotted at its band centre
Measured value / 5.9 angstrom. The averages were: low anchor 30.4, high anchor 43.9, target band 32.5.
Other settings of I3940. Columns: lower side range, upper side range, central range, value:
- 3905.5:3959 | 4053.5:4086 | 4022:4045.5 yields -0.091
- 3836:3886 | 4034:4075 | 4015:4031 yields -0.110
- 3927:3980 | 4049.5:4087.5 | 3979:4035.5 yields -0.221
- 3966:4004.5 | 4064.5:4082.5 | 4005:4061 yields -0.114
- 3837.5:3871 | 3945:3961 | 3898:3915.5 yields -0.120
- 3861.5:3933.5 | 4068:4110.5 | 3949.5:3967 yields 0.156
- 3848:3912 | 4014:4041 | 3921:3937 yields 0.443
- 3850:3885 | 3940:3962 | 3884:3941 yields 0.083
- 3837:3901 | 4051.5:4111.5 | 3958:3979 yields 0.477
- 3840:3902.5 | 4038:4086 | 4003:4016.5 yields -0.104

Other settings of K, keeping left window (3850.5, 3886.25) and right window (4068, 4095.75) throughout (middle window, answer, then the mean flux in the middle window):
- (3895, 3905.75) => -0.09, 36.6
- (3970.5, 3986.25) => 0.26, 30.6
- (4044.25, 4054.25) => 0.04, 41.7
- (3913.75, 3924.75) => 0.04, 33.7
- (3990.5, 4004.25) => -0.09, 43.1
